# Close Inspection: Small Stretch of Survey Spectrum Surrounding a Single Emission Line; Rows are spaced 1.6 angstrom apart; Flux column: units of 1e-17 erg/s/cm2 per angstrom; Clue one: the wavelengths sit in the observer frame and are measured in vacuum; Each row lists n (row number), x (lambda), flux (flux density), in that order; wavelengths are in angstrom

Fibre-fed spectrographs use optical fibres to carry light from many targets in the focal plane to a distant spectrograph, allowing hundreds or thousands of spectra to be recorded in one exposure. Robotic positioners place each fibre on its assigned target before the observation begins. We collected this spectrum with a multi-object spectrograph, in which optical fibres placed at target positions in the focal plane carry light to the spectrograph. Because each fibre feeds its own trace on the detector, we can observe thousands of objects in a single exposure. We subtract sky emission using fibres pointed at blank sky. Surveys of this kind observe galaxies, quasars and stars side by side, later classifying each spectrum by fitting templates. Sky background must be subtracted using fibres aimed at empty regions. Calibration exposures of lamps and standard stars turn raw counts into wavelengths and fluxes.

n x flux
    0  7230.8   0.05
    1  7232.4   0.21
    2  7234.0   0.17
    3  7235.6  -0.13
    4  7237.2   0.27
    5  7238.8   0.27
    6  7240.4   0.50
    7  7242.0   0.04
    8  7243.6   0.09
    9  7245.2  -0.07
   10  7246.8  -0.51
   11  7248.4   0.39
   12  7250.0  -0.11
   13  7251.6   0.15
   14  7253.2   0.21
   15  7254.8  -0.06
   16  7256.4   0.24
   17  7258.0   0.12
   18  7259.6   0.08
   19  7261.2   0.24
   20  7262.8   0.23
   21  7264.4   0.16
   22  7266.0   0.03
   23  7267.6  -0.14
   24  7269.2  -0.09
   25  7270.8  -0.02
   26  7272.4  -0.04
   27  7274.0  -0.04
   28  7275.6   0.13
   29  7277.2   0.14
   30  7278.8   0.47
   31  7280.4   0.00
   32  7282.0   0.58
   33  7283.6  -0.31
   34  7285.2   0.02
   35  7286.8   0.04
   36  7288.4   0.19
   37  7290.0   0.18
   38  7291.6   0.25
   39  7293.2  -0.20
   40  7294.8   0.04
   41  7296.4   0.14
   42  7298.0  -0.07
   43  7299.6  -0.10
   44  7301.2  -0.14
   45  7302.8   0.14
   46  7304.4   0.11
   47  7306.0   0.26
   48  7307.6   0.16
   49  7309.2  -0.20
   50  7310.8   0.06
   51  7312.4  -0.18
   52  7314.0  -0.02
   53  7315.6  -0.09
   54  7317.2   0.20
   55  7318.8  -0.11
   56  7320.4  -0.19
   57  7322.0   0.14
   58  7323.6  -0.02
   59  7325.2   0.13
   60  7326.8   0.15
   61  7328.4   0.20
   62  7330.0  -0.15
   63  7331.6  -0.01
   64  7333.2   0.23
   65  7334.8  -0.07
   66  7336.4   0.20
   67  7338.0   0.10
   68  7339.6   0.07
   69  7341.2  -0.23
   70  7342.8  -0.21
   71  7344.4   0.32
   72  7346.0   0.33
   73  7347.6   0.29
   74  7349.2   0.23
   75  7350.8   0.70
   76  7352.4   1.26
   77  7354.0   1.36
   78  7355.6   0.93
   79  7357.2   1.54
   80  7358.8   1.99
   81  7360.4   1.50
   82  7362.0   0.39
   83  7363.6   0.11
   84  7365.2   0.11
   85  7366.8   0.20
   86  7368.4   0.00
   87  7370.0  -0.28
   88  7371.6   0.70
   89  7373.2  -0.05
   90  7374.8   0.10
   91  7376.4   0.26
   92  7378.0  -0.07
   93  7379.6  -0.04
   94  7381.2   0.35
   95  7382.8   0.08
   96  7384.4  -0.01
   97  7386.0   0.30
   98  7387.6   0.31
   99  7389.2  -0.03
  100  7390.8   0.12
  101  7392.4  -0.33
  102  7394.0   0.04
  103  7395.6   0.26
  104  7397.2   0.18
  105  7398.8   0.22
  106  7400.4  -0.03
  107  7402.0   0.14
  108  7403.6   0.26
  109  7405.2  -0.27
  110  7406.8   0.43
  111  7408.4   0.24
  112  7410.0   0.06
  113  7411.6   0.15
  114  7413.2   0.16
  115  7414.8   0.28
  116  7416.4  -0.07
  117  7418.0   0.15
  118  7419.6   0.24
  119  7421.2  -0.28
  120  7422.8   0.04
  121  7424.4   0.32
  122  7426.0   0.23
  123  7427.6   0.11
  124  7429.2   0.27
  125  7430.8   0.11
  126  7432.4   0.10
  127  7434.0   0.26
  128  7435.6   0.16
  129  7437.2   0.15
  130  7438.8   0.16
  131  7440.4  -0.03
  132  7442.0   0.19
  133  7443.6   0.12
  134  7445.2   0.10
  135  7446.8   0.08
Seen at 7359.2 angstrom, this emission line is [O II]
